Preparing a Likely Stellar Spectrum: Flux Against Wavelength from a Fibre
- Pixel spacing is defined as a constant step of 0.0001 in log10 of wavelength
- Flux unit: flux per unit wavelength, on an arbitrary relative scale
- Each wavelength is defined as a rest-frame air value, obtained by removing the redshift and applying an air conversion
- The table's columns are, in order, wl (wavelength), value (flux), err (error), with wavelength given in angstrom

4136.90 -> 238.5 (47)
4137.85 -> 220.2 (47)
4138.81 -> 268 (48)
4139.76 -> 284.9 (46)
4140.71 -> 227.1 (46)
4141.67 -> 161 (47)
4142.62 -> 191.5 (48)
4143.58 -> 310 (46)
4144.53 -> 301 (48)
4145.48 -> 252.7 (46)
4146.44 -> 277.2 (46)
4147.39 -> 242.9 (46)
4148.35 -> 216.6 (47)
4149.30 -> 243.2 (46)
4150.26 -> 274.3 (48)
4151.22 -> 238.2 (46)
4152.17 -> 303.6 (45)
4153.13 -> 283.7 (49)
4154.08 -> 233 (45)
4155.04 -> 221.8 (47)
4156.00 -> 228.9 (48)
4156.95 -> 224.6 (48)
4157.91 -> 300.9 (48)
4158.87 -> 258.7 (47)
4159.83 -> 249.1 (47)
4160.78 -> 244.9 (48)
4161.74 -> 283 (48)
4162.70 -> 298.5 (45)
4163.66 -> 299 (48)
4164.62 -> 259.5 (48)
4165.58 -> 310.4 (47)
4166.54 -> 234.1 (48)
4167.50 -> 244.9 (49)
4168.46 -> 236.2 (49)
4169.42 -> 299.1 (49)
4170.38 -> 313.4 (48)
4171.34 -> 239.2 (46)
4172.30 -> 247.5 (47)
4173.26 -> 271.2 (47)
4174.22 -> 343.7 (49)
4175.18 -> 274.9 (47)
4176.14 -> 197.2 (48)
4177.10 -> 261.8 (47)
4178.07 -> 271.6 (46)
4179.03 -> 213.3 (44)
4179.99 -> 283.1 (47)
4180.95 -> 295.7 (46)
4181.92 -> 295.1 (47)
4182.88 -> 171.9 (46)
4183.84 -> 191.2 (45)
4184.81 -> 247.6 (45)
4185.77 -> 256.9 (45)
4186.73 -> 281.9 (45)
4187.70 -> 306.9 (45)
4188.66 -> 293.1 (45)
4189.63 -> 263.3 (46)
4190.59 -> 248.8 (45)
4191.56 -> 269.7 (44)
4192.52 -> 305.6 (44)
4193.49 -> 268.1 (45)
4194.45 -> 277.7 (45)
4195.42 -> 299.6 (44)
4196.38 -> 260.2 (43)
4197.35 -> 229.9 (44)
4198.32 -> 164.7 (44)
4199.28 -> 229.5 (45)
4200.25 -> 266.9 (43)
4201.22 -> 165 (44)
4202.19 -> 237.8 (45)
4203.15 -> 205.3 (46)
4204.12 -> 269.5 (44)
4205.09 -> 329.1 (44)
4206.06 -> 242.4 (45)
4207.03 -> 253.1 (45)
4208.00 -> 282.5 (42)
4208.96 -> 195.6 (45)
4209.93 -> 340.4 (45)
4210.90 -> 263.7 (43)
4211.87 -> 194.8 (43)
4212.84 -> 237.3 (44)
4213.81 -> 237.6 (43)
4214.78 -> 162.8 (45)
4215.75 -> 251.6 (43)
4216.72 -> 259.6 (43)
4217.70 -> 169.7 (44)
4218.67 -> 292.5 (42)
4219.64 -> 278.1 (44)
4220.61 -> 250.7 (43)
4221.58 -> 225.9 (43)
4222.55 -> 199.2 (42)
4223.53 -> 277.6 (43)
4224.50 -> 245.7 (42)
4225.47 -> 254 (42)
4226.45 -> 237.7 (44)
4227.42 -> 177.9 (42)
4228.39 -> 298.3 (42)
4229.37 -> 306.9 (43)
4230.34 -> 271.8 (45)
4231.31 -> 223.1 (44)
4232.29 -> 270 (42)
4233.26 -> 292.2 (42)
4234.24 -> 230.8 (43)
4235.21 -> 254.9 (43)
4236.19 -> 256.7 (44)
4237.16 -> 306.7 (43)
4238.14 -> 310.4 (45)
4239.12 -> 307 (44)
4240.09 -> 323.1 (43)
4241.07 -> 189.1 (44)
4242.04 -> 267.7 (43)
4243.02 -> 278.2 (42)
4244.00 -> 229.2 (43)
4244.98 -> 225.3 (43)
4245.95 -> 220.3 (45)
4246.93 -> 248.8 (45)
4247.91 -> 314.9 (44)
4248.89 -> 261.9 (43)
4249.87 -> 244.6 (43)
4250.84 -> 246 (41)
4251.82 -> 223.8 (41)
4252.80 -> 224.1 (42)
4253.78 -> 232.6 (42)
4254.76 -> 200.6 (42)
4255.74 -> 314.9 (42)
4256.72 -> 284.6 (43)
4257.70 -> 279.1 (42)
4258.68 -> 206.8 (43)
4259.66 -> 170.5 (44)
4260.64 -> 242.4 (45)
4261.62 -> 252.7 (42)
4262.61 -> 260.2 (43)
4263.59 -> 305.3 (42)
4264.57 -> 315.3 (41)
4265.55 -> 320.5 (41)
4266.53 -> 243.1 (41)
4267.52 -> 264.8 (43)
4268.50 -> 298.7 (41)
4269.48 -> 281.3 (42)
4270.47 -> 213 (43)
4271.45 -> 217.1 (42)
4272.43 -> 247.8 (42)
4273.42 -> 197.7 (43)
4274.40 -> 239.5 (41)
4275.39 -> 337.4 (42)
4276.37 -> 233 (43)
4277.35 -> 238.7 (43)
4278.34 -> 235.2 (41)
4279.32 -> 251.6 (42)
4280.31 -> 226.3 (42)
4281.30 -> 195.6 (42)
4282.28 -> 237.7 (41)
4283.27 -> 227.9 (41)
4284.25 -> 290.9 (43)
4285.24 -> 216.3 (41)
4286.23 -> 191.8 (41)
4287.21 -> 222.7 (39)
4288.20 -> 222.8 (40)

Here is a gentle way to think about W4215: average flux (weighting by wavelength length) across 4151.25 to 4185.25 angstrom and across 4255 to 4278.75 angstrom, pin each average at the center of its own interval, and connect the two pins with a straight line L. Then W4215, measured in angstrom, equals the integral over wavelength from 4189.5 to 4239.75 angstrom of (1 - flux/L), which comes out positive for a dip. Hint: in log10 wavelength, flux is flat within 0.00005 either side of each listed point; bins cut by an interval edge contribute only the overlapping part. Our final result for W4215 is 1.21 angstrom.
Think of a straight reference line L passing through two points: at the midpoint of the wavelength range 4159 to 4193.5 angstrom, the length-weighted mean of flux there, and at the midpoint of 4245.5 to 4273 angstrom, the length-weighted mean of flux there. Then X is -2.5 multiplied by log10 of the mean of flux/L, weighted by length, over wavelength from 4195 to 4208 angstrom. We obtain 0.080 mag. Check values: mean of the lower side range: 266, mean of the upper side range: 255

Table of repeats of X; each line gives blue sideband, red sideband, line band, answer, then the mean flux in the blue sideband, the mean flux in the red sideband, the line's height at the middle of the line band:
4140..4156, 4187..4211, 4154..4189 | -0.036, 249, 259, 253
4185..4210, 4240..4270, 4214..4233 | 0.051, 258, 256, 257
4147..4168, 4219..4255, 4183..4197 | -0.039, 259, 255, 257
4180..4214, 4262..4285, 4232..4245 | -0.058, 254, 255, 255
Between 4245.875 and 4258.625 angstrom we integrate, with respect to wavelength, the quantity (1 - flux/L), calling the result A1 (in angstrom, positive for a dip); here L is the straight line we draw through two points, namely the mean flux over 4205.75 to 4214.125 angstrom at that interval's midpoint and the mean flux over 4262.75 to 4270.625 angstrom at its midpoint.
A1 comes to 1.0 angstrom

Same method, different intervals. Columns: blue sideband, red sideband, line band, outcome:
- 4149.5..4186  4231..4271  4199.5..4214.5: 0.8 angstrom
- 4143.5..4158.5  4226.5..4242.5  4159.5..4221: 1.4 angstrom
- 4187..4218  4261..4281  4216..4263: 0.3 angstrom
